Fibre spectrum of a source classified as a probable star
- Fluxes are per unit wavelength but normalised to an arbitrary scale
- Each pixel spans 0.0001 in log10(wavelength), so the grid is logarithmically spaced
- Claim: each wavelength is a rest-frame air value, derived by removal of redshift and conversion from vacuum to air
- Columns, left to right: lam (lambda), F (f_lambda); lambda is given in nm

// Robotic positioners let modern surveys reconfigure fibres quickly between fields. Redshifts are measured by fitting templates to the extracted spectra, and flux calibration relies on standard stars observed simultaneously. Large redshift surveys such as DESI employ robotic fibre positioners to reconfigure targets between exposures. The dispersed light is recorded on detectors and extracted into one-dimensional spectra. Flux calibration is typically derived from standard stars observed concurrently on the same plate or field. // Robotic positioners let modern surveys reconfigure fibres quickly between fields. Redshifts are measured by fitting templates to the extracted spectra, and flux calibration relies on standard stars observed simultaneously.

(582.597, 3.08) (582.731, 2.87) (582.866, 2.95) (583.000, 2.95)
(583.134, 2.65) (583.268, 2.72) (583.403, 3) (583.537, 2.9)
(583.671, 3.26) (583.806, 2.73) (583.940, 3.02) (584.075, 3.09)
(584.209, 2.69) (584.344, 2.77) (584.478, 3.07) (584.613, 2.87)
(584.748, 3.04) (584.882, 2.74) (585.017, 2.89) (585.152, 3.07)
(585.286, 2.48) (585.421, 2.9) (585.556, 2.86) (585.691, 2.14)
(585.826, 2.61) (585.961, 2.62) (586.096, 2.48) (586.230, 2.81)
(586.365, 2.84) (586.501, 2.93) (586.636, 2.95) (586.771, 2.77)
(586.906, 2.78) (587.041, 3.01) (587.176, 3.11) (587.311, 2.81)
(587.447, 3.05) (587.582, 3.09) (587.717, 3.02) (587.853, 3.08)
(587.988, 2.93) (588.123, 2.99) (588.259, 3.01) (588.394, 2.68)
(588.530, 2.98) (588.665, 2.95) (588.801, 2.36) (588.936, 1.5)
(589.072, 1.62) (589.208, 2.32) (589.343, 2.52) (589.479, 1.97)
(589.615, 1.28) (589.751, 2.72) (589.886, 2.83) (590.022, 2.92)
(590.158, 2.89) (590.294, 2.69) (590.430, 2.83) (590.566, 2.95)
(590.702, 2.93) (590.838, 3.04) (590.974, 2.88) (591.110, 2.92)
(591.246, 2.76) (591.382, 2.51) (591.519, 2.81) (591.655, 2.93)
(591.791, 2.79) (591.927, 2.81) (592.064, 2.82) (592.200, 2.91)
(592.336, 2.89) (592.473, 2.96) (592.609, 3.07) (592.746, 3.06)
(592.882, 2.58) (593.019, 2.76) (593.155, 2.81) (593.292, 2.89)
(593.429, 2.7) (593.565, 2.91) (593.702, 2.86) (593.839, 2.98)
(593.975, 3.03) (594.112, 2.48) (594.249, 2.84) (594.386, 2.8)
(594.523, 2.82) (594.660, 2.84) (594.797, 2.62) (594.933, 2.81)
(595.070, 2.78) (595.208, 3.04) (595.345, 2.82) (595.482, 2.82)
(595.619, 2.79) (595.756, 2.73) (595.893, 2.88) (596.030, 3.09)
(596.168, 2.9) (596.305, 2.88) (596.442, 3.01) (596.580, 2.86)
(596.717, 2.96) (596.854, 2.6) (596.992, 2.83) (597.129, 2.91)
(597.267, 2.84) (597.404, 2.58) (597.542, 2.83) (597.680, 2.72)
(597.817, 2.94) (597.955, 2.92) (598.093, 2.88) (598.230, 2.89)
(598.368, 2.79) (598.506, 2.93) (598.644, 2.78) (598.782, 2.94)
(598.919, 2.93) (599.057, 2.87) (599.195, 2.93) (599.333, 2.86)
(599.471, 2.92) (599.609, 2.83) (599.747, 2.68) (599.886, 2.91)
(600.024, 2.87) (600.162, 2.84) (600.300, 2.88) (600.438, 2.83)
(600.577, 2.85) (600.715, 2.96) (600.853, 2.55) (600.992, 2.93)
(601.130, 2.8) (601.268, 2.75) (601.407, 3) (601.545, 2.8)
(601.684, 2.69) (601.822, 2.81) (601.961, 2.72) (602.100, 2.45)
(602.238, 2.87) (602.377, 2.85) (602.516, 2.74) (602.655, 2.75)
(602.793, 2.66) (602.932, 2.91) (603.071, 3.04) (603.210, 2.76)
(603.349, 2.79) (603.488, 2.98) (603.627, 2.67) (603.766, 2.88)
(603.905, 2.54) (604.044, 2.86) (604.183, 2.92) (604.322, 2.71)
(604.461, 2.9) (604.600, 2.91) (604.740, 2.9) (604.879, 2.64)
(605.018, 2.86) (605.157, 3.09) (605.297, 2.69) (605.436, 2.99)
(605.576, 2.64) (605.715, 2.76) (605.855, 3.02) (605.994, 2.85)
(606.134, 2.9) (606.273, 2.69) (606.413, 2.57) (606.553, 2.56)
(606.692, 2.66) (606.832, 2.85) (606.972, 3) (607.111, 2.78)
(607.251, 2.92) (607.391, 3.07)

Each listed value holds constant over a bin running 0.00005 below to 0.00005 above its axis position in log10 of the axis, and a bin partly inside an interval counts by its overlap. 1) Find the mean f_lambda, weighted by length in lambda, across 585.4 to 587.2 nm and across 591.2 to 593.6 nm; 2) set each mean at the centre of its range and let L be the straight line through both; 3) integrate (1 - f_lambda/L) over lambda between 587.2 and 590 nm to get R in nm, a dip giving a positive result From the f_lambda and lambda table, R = 0.19 nm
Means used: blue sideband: 2.76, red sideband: 2.83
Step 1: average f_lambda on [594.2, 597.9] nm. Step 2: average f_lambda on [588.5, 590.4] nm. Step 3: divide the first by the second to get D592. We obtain 1.18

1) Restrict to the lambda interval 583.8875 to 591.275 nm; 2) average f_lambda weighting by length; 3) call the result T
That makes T 2.75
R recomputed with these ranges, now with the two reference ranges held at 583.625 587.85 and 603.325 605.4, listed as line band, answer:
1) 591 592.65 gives 0.00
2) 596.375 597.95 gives 0.00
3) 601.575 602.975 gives 0.04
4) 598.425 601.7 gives -0.02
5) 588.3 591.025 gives 0.29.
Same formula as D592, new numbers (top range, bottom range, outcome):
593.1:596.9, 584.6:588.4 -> 1.00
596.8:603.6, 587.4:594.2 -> 1.03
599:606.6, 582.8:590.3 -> 1.02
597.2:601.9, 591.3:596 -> 1.00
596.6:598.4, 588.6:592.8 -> 1.06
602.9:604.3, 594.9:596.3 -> 0.99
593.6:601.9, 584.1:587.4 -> 1.01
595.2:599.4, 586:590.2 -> 1.07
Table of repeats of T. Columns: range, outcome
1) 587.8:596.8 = 2.76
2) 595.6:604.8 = 2.83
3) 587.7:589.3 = 2.61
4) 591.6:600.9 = 2.85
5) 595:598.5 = 2.85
